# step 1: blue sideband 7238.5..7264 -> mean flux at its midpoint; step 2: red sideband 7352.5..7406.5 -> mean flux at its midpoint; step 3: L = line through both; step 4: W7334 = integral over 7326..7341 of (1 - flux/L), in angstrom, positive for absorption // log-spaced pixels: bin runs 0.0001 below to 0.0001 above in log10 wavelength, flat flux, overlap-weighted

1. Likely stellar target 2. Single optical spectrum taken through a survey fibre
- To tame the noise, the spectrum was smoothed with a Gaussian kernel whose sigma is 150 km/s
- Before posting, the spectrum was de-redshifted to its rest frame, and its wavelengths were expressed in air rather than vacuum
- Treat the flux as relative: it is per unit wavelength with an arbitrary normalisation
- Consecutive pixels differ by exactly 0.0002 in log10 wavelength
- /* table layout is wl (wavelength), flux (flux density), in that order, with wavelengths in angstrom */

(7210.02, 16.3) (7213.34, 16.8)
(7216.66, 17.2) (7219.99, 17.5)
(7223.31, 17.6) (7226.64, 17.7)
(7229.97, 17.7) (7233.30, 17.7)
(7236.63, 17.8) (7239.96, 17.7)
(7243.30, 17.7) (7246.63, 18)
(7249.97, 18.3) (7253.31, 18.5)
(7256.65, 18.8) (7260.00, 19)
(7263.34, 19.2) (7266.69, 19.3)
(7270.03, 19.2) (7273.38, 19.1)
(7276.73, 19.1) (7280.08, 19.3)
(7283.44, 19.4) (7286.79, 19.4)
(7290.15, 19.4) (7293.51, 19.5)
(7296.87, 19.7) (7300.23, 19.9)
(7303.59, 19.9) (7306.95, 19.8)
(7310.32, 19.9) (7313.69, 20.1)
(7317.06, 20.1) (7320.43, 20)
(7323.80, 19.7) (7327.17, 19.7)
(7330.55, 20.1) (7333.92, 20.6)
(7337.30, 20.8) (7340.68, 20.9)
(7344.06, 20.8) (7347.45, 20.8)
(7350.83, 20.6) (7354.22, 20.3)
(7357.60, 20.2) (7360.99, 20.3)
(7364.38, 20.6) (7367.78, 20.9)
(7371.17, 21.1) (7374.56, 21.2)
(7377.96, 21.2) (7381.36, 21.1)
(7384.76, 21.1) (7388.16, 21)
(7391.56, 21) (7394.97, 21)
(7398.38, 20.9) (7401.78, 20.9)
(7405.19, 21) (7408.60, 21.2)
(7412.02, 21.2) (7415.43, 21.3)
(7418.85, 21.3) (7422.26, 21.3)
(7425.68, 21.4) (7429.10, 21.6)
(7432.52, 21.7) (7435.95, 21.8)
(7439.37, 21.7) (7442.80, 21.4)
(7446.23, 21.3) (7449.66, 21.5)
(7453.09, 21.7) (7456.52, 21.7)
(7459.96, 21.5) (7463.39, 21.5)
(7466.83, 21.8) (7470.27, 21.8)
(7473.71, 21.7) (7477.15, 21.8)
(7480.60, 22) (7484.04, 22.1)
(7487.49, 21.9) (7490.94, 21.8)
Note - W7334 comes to -0.3 angstrom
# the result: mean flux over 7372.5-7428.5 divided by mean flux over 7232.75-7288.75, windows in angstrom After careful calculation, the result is 1.13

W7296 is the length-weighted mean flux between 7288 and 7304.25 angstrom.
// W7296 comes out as 19.7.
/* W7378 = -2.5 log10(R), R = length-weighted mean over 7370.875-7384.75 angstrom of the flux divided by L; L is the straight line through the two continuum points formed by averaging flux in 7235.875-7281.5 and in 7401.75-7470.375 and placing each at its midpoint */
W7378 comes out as -0.032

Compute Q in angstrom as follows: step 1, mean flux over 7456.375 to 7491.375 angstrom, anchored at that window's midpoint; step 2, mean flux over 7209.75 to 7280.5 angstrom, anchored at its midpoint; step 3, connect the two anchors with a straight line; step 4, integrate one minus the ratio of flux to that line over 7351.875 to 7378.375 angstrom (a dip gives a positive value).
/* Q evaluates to -0.8 angstrom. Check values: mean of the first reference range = 18.2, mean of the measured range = 20.7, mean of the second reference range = 21.8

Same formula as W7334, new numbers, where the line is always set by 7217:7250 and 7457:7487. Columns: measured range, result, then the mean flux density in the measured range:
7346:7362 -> -0.5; 20.4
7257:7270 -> -0.6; 19.1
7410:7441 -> -0.7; 21.5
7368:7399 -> -1.2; 21.1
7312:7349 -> -1.8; 20.3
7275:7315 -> -1.8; 19.6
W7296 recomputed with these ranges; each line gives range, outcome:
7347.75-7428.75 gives 21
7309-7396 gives 20.6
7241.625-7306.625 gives 19.1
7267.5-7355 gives 19.9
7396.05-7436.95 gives 21.3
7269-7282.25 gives 19.2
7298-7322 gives 20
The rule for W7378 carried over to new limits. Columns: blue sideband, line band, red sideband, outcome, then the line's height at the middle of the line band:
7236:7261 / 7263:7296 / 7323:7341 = -0.018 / 19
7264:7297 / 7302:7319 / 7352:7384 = -0.008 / 19.8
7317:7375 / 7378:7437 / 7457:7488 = -0.005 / 21.1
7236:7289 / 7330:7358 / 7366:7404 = -0.018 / 20.3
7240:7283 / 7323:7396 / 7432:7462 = -0.023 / 20.3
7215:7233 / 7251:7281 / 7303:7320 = -0.019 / 18.7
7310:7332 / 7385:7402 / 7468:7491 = -0.008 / 20.8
